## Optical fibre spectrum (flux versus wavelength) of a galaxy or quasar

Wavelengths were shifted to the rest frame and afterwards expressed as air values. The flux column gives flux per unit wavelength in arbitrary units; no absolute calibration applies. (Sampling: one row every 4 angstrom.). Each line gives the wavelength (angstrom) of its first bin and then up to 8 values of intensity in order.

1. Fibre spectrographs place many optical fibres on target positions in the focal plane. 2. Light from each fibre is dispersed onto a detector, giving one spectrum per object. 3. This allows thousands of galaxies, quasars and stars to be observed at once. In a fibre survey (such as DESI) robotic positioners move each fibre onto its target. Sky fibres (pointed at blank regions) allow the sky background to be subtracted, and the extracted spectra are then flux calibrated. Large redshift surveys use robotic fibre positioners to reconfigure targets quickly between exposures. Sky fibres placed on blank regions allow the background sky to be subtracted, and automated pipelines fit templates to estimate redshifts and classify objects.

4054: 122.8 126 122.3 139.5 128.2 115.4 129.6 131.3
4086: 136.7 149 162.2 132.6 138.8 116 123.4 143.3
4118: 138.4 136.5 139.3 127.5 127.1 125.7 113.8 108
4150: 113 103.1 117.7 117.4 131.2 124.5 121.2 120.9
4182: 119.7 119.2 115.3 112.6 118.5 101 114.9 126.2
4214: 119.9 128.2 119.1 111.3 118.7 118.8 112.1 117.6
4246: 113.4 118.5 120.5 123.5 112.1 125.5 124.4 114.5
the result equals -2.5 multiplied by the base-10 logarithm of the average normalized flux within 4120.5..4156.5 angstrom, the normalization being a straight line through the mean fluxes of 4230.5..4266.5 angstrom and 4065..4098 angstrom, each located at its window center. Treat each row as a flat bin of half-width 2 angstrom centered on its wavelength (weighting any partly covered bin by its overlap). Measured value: 0.07 mag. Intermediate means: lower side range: 136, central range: 121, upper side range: 118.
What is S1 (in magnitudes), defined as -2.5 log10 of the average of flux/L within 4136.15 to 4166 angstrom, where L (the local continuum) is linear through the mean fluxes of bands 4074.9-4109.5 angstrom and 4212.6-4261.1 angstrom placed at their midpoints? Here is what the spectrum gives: 0.12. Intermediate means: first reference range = 136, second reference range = 118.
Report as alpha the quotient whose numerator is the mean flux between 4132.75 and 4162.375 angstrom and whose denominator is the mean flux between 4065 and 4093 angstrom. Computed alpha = 0.9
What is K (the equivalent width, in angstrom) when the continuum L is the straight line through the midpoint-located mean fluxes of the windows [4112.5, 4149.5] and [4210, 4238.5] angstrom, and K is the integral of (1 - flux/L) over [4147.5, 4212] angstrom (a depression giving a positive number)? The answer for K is 3.22 angstrom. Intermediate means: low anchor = 128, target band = 117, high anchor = 119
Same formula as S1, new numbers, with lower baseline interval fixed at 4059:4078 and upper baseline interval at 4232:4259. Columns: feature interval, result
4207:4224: -0.034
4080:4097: -0.149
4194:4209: 0.068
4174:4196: 0.026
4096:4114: -0.040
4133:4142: -0.004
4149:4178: 0.028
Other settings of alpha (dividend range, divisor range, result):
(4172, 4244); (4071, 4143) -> 0.88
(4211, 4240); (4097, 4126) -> 0.89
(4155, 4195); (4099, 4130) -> 0.90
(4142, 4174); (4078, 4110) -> 0.85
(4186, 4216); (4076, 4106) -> 0.84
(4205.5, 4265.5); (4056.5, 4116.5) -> 0.89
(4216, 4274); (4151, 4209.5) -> 1.01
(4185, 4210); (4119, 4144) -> 0.89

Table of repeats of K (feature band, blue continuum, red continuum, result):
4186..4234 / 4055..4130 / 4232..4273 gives 2.1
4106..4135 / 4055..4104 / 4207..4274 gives -0.5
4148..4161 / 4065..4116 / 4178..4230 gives 1.3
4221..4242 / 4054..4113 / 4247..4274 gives 1.0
